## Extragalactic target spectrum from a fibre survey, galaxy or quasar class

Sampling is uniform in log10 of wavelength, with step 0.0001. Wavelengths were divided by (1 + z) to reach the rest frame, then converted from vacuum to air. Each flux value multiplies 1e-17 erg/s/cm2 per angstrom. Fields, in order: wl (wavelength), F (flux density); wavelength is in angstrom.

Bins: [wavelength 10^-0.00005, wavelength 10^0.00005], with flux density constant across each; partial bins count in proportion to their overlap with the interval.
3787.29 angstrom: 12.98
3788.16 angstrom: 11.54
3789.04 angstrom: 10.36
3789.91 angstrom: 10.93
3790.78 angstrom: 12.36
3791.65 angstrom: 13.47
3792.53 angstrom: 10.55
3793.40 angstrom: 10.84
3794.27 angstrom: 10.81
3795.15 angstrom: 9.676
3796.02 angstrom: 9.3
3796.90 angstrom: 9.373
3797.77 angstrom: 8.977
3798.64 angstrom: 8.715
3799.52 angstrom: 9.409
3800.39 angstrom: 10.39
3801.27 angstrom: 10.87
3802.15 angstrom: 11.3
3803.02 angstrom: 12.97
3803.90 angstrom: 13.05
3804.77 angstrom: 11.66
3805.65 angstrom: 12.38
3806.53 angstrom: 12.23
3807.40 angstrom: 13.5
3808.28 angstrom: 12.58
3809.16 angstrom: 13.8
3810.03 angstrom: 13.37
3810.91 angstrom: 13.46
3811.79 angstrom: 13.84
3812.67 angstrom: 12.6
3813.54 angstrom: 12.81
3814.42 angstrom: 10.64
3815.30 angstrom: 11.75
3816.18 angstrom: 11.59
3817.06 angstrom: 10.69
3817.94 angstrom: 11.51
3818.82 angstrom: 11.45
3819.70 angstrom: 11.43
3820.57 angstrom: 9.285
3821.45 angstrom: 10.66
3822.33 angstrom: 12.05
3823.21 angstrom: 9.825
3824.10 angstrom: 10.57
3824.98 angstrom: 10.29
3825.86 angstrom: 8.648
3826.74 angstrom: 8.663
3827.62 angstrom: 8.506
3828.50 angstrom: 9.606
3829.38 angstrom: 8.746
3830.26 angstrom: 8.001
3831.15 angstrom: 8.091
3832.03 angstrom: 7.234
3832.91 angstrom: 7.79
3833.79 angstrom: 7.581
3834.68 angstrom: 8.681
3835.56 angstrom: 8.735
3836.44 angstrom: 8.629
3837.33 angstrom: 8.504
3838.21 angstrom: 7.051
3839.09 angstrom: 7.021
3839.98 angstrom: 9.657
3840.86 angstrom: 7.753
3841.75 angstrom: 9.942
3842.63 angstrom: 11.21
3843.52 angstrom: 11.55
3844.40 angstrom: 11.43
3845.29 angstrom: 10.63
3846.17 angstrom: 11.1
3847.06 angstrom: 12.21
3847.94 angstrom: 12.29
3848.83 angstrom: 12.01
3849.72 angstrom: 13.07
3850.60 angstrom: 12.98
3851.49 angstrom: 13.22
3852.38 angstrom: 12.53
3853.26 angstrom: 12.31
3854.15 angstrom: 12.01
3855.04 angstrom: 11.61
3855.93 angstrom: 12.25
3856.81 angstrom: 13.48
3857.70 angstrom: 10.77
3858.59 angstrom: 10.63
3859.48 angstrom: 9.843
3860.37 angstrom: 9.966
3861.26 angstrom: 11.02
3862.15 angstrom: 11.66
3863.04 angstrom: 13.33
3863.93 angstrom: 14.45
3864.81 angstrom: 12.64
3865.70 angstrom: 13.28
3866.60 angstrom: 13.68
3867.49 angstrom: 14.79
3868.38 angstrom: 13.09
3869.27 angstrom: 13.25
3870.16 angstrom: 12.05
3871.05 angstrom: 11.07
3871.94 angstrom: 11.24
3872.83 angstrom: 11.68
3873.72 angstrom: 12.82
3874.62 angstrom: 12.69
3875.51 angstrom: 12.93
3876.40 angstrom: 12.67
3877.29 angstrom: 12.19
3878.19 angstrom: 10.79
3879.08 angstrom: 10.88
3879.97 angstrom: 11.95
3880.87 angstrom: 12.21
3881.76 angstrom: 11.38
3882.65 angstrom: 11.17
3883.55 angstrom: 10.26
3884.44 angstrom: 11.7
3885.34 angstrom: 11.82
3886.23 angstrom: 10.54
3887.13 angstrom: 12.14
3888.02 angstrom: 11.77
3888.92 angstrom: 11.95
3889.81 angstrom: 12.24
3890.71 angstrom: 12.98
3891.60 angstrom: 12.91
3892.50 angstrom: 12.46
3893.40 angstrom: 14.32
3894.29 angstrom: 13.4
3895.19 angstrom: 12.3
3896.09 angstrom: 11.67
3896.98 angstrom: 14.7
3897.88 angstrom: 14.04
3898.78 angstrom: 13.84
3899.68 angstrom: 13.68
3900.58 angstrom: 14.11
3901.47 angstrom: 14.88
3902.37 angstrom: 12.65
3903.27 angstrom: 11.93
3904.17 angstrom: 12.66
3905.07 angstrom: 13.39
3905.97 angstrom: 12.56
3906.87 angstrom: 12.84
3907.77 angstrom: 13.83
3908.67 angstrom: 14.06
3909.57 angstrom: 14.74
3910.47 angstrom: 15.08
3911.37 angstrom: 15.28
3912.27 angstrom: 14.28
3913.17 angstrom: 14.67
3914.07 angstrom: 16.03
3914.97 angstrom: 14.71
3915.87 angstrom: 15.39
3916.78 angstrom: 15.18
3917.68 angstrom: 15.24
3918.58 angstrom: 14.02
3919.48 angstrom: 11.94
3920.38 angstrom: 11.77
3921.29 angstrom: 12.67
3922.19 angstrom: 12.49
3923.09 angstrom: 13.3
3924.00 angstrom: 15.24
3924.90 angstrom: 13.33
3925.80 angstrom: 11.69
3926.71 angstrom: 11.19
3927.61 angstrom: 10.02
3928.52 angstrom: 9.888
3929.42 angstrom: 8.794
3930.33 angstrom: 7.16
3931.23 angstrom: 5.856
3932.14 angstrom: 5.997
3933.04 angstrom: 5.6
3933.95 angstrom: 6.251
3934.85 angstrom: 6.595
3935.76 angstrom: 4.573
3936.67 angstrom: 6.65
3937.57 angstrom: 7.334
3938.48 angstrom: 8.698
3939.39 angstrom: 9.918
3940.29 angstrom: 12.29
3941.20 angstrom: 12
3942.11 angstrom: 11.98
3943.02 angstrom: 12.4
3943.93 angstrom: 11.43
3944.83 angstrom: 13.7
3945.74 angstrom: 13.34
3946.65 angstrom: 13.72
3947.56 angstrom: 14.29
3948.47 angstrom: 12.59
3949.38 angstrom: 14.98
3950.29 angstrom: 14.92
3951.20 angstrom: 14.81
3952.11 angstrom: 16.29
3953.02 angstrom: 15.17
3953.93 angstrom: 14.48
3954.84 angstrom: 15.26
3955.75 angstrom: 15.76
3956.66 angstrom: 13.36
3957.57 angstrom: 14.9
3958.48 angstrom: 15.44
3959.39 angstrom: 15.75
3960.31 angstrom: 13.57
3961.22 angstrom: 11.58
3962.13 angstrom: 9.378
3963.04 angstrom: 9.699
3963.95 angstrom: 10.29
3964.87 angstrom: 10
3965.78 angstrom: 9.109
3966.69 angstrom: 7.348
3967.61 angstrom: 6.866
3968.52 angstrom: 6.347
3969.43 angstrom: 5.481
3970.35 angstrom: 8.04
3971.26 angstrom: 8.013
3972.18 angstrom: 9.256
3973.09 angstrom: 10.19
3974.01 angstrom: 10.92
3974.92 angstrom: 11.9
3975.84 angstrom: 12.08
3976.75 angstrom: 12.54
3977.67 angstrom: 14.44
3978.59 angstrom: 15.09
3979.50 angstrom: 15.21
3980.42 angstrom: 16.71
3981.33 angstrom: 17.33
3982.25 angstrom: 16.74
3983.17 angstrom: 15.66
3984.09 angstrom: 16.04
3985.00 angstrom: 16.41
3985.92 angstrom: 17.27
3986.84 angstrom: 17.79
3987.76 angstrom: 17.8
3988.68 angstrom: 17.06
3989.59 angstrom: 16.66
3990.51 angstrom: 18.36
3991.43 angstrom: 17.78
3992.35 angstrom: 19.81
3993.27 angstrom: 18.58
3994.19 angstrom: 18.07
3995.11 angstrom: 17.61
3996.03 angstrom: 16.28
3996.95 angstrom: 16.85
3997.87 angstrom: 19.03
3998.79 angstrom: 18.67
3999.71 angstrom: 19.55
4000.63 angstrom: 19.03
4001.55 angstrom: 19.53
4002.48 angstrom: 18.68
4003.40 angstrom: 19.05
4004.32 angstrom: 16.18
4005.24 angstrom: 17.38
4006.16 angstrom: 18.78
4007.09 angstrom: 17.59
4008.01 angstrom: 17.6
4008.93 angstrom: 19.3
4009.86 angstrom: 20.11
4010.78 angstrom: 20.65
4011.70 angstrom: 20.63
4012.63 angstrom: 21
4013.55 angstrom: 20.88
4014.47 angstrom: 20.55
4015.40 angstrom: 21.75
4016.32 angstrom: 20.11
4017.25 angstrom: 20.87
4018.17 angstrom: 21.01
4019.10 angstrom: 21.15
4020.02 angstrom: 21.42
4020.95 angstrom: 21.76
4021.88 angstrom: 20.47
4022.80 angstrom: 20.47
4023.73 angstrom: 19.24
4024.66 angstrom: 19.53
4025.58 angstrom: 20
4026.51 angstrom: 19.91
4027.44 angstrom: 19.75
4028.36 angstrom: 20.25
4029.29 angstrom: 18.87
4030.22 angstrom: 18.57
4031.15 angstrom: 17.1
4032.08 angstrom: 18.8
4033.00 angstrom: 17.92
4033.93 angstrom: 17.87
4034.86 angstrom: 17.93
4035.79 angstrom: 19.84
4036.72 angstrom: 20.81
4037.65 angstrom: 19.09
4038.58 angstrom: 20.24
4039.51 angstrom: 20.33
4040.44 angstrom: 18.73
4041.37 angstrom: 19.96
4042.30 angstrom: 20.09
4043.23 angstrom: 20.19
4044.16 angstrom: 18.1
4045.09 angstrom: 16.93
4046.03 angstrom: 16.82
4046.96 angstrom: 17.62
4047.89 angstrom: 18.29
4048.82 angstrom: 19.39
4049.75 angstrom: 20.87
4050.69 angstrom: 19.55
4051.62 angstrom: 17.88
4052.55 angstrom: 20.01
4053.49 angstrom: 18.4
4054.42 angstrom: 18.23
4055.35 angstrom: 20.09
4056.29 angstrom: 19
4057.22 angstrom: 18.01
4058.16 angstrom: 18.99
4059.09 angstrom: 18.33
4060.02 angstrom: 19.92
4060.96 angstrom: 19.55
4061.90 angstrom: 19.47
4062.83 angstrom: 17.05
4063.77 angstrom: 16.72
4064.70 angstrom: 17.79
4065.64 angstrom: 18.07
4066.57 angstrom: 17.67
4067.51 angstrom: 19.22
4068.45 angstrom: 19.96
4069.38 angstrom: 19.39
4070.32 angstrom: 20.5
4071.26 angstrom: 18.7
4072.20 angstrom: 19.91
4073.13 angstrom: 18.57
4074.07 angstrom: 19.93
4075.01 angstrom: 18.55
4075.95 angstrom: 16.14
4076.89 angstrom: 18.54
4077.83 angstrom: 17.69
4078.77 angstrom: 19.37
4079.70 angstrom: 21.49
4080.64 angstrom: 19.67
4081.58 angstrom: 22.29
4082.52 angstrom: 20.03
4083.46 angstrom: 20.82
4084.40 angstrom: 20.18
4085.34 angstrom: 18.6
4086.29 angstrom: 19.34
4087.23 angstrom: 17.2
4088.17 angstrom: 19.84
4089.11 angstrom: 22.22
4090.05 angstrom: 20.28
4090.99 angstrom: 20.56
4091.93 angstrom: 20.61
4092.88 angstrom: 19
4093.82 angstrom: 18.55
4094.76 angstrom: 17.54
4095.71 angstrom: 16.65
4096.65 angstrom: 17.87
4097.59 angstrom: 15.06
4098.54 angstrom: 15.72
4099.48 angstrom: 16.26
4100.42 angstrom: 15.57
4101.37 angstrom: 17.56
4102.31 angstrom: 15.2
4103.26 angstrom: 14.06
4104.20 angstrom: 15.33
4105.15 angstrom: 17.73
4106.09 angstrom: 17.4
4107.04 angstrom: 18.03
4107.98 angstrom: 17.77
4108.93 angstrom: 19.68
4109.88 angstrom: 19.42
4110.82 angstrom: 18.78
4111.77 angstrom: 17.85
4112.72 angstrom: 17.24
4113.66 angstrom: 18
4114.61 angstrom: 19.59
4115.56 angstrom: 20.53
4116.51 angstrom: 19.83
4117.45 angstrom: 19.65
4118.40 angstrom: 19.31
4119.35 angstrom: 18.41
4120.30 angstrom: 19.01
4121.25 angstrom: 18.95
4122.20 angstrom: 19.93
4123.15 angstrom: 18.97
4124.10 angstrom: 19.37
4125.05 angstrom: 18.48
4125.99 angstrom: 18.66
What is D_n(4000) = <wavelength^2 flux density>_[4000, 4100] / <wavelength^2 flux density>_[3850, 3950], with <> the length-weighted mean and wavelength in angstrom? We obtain 1.7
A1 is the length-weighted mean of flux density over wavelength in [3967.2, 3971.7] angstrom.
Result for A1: 6.96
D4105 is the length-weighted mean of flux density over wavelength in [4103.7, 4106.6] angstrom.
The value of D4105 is 16.8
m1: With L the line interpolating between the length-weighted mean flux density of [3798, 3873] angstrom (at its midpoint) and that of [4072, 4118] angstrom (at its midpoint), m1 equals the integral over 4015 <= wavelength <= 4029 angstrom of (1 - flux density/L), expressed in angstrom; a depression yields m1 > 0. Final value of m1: -3.5 angstrom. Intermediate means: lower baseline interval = 11.1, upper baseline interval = 18.5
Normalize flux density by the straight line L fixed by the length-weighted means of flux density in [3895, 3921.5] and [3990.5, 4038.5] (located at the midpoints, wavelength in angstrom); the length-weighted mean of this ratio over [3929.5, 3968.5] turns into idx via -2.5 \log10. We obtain 0.39 mag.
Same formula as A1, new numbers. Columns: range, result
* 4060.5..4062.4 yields 19.5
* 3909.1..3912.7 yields 14.9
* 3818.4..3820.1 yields 11.4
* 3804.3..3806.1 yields 12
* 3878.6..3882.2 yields 11.6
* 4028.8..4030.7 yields 18.7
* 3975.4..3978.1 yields 13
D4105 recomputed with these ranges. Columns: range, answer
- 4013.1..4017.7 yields 20.8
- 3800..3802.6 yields 10.9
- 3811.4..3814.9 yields 12.5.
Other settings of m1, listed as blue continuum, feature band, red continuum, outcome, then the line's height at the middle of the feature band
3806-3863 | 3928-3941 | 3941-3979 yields 4.6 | 11.8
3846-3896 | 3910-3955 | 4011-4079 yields 8.2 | 14.7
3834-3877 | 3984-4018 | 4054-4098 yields -4.6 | 16.4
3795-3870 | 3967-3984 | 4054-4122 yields 3.8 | 15.3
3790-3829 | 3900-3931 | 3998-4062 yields 4.0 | 15.1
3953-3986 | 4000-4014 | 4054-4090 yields -3.9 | 14.9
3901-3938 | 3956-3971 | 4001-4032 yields 4.7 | 15.3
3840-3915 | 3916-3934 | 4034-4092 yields 3.9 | 14.2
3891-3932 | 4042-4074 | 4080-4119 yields -2.9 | 17.3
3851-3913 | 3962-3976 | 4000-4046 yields 6.5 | 16.8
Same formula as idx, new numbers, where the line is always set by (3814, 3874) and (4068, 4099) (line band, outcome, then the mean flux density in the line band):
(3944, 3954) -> 0.015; 14.3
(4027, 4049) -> -0.081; 18.9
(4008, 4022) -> -0.228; 20.7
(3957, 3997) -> 0.138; 13.7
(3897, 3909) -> -0.047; 13.5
